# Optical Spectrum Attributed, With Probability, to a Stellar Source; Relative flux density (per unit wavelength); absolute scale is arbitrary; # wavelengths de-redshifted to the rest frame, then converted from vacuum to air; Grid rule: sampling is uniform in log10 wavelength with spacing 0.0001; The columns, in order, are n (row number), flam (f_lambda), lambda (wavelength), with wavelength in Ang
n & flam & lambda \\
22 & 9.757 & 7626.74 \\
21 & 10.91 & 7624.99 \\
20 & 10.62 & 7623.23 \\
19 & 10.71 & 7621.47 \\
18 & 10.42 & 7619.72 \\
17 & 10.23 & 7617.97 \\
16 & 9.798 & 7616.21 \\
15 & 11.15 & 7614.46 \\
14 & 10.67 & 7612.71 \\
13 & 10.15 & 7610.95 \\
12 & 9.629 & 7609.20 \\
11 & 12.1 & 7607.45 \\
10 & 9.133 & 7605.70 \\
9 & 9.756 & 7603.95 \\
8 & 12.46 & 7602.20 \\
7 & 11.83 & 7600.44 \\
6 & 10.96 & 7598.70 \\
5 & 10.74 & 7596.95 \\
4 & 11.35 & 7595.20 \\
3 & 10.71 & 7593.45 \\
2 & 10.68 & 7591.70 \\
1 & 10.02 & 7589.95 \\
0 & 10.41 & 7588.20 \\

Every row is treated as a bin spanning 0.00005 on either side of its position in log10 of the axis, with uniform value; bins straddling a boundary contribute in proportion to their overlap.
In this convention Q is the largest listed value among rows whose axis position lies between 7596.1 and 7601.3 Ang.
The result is 11.83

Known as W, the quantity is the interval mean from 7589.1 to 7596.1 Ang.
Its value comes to 10.7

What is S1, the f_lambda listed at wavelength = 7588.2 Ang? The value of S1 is 10.41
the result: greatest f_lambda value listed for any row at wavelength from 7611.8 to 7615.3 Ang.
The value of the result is 11.15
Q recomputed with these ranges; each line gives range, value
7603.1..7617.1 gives 12.1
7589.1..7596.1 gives 11.35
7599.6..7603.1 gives 12.46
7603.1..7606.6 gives 9.756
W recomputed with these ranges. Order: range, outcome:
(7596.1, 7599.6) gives 10.9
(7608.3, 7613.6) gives 10.2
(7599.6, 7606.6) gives 10.8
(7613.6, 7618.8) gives 10.4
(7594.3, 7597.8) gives 11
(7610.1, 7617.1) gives 10.4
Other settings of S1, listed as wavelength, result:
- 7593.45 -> 10.71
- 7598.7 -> 10.96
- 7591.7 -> 10.68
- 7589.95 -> 10.02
